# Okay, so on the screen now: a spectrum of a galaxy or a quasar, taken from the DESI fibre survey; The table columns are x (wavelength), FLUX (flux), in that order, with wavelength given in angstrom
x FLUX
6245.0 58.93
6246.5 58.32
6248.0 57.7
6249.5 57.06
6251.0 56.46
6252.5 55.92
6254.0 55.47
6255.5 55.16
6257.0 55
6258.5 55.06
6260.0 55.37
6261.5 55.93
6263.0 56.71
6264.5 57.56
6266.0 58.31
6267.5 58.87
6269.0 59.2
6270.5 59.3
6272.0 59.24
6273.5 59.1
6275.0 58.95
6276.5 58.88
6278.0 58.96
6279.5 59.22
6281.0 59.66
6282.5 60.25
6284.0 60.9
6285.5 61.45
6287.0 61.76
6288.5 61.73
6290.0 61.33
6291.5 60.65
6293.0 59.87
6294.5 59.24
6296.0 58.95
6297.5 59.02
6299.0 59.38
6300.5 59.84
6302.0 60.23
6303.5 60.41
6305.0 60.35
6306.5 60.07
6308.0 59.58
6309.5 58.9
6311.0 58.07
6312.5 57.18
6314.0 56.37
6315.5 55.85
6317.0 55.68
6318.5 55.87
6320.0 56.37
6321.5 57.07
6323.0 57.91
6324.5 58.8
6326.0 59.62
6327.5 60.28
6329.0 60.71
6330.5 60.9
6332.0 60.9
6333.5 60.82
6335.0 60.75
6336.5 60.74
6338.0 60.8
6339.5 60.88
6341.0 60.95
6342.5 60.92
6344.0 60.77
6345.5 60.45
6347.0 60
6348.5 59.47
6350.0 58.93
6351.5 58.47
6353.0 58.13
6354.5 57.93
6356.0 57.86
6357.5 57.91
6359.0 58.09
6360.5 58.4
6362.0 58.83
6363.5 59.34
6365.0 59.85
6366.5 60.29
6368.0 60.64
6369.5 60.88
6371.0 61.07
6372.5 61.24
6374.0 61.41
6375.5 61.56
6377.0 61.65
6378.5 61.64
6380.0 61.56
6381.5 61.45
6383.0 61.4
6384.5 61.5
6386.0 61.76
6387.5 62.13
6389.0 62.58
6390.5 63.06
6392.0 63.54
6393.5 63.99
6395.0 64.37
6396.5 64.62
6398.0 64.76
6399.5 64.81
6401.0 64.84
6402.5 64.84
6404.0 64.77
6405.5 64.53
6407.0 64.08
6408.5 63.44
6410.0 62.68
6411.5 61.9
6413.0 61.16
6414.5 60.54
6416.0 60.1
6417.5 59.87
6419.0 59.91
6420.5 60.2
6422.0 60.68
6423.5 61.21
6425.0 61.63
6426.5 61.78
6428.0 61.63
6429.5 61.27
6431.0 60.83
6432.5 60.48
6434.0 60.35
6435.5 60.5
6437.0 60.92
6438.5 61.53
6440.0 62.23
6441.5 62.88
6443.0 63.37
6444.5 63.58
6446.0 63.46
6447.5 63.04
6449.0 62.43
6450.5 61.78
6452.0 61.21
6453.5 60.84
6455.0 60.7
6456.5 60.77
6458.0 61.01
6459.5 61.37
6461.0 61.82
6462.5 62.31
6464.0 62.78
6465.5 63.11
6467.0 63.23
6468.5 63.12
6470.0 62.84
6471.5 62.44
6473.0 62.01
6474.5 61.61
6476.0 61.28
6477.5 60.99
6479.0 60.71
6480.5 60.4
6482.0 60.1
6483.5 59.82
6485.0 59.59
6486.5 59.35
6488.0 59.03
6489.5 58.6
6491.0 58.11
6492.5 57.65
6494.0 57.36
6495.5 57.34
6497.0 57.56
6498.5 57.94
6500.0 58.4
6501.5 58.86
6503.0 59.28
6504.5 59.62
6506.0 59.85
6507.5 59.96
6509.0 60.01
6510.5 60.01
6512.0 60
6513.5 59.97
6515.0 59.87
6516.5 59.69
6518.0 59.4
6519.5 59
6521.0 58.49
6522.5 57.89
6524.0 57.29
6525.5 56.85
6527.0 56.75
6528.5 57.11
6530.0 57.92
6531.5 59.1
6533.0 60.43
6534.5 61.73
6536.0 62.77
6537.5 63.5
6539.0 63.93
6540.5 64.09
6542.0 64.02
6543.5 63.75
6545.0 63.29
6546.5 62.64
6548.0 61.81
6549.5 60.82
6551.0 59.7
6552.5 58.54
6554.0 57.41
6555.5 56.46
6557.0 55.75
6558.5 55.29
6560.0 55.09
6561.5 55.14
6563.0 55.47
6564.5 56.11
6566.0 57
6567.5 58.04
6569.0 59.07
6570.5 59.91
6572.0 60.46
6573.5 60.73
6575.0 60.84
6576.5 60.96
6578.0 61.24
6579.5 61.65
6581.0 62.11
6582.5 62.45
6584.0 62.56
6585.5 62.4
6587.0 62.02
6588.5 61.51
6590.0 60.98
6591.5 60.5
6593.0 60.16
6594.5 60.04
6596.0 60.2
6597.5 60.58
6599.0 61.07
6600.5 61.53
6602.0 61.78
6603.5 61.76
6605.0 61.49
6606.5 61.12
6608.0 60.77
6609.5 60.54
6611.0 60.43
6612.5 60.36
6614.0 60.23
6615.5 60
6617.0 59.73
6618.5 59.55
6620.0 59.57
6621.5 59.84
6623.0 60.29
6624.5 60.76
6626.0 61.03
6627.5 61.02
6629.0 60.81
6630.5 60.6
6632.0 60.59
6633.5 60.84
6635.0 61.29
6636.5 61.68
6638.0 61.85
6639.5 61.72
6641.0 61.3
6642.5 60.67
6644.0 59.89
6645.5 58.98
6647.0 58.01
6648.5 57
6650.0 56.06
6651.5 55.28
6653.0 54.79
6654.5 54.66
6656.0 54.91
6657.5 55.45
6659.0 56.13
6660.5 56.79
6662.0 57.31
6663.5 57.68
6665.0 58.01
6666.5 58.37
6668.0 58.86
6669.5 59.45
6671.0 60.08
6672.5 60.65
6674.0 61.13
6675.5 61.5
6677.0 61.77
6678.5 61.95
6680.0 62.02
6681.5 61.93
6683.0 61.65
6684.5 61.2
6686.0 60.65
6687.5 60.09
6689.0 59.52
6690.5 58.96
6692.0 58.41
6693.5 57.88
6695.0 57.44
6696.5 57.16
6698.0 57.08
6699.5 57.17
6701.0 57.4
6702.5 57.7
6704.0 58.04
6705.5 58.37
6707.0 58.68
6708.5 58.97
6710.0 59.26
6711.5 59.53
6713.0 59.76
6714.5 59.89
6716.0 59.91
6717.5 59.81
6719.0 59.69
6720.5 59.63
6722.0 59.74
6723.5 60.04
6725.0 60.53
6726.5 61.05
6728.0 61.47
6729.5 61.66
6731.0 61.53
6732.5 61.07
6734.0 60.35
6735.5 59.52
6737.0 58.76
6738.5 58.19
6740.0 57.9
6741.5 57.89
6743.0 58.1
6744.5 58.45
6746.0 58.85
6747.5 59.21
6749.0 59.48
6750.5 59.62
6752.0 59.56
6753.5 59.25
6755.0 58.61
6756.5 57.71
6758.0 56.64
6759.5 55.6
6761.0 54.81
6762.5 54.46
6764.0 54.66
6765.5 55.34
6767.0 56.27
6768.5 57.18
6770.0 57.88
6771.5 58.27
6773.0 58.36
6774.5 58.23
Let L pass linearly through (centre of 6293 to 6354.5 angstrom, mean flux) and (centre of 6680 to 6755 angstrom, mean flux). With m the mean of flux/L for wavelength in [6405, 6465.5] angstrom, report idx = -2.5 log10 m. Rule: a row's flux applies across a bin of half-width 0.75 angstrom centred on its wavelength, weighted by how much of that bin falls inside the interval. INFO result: -0.04 mag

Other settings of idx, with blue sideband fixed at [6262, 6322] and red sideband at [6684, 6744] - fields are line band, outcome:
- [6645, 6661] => 0.06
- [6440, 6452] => -0.07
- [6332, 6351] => -0.03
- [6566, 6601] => -0.03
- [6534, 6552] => -0.06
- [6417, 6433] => -0.03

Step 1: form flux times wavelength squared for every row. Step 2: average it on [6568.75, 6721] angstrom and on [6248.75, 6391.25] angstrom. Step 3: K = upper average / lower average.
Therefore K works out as 1.1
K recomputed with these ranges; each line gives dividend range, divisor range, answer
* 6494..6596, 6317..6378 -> 1.06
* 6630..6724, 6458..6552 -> 1.03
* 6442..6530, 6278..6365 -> 1.07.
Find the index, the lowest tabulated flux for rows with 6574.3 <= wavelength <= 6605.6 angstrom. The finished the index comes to 60.04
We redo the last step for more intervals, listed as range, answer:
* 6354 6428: 57.86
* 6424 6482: 60.1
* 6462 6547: 56.75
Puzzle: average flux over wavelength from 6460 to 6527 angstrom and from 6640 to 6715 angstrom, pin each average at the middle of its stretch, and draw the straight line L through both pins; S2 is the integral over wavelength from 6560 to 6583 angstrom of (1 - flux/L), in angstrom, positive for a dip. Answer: 0.1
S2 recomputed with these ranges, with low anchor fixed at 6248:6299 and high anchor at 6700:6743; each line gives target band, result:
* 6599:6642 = -1.1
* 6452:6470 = -0.9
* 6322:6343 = -0.6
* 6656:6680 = 0.2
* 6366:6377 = -0.4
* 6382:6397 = -1.0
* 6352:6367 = 0.0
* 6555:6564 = 0.5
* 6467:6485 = -0.7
